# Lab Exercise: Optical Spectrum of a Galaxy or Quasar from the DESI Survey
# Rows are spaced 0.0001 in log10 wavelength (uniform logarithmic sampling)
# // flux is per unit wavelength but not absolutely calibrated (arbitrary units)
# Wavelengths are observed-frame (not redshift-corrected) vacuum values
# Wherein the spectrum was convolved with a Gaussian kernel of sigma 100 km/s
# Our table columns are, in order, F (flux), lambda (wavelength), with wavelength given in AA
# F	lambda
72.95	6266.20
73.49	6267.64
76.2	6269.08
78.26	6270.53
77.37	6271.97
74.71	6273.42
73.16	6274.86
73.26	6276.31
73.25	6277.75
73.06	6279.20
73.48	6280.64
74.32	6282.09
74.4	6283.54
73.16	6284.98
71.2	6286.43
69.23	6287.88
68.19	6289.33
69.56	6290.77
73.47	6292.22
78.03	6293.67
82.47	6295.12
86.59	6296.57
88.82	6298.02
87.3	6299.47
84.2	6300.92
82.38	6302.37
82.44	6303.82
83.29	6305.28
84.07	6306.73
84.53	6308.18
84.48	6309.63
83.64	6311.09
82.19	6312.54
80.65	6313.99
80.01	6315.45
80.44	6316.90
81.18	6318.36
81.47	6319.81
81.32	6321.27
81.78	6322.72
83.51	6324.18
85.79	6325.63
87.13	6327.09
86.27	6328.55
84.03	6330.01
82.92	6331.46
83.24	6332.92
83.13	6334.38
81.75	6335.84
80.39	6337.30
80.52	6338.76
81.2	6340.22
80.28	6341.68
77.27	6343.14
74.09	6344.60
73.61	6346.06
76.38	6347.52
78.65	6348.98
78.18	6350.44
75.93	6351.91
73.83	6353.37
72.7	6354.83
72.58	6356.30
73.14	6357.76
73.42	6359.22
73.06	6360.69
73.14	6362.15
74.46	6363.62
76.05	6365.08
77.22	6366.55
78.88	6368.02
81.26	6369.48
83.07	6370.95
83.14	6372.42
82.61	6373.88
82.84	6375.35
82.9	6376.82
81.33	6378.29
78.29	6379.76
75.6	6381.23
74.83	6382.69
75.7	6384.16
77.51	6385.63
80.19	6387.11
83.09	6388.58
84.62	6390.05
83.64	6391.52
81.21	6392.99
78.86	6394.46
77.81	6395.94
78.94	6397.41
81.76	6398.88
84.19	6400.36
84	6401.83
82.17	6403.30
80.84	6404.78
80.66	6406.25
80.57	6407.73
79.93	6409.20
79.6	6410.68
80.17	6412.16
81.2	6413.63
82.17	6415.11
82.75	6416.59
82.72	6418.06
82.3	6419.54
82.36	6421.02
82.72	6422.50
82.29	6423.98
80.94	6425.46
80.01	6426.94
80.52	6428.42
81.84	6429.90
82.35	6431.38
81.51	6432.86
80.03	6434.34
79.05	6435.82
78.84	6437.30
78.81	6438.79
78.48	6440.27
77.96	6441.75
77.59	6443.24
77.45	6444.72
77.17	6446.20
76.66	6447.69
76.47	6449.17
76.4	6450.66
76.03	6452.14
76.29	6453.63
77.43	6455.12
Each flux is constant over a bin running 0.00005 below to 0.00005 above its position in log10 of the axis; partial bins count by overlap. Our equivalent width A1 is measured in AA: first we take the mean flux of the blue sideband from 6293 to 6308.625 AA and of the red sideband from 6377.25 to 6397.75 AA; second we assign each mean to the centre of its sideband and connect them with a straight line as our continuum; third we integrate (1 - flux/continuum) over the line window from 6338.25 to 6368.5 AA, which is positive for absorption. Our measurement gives 2.00 AA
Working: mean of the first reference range 84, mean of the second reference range 79.5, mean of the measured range 75.9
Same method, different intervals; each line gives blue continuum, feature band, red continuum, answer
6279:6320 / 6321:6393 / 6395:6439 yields 0.78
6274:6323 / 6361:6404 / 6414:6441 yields 0.21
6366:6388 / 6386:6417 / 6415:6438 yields -0.28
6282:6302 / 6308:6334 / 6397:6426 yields -1.51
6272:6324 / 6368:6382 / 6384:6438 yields -0.12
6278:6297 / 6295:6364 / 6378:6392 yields -3.75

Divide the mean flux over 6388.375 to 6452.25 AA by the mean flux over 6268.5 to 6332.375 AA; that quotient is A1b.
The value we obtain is 1.0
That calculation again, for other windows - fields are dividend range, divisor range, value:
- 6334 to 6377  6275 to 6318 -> 0.99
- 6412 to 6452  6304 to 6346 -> 0.98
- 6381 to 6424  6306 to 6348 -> 0.99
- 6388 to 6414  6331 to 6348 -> 1.02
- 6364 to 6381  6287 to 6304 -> 1.01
